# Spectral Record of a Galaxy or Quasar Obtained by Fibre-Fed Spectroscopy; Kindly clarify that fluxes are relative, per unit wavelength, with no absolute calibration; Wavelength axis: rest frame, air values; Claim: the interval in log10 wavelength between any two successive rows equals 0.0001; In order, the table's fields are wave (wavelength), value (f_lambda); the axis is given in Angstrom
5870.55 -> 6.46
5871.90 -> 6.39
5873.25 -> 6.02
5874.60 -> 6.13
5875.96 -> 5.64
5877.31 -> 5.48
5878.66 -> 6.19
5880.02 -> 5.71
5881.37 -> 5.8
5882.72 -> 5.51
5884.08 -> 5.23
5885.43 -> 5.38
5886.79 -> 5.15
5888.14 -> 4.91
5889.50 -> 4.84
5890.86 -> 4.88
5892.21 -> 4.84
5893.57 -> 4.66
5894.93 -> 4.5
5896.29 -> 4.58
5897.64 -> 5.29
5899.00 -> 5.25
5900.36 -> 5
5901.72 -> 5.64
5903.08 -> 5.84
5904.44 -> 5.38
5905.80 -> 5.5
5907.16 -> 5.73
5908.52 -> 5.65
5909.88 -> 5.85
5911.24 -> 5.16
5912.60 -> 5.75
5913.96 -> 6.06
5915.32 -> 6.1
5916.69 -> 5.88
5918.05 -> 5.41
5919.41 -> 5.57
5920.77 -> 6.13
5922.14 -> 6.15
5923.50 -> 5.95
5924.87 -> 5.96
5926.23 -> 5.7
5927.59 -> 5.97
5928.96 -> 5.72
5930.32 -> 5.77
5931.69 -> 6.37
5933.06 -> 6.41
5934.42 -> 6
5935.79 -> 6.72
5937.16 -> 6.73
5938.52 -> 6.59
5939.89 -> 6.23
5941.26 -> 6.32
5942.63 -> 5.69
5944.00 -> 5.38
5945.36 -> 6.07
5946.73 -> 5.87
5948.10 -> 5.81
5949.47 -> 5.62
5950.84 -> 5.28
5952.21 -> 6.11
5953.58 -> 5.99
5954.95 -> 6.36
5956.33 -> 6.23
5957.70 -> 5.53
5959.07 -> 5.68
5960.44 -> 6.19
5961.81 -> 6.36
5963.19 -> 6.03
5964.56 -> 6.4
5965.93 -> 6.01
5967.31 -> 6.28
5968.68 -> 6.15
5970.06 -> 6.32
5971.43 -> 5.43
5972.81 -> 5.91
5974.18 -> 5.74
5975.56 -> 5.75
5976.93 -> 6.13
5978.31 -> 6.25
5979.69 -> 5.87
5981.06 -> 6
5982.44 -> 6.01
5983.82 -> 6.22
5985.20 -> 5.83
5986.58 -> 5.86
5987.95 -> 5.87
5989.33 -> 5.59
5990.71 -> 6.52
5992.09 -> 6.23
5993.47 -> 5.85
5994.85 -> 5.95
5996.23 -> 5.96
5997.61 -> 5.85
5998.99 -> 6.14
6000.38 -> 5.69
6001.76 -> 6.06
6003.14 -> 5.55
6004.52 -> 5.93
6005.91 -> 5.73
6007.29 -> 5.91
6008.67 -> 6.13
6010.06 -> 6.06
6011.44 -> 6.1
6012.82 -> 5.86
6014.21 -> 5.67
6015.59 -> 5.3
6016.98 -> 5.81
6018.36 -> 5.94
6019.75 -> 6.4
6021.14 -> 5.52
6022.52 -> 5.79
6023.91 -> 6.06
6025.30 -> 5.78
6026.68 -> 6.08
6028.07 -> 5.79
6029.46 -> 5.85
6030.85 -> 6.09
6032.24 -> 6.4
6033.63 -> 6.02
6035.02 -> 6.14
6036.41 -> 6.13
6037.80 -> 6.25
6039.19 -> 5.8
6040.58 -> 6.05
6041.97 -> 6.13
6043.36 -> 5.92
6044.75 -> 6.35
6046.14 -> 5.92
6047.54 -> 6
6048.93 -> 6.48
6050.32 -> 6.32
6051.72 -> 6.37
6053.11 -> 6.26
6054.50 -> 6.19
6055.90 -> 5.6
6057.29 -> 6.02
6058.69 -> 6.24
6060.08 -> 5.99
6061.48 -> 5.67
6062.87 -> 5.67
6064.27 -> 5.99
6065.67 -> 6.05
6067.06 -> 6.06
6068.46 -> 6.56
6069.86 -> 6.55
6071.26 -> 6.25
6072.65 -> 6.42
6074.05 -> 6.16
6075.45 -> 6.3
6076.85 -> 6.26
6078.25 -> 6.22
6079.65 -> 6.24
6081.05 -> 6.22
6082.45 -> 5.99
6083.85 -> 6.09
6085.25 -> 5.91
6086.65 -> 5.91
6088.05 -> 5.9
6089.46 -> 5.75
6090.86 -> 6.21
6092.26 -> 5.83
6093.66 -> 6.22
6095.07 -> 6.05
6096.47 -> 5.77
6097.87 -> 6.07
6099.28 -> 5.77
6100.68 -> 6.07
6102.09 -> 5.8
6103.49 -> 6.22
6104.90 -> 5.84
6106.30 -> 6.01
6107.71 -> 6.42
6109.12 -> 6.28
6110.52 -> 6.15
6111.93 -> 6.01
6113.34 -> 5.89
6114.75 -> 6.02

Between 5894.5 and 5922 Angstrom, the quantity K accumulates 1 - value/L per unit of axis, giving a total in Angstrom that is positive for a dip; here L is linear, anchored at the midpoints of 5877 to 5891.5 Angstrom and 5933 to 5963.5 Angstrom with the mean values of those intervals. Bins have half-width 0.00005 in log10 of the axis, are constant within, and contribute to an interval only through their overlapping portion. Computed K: 0.4 Angstrom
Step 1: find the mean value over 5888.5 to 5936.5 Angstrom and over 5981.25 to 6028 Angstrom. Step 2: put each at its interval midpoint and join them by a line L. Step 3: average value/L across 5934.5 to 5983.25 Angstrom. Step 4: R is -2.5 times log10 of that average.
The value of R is -0.05 mag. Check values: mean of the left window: 5.6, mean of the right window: 5.92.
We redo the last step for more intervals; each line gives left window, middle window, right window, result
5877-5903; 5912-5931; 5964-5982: -0.07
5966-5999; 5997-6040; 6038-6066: 0.02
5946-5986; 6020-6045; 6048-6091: 0.01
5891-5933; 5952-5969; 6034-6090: -0.06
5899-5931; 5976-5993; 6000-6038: -0.03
